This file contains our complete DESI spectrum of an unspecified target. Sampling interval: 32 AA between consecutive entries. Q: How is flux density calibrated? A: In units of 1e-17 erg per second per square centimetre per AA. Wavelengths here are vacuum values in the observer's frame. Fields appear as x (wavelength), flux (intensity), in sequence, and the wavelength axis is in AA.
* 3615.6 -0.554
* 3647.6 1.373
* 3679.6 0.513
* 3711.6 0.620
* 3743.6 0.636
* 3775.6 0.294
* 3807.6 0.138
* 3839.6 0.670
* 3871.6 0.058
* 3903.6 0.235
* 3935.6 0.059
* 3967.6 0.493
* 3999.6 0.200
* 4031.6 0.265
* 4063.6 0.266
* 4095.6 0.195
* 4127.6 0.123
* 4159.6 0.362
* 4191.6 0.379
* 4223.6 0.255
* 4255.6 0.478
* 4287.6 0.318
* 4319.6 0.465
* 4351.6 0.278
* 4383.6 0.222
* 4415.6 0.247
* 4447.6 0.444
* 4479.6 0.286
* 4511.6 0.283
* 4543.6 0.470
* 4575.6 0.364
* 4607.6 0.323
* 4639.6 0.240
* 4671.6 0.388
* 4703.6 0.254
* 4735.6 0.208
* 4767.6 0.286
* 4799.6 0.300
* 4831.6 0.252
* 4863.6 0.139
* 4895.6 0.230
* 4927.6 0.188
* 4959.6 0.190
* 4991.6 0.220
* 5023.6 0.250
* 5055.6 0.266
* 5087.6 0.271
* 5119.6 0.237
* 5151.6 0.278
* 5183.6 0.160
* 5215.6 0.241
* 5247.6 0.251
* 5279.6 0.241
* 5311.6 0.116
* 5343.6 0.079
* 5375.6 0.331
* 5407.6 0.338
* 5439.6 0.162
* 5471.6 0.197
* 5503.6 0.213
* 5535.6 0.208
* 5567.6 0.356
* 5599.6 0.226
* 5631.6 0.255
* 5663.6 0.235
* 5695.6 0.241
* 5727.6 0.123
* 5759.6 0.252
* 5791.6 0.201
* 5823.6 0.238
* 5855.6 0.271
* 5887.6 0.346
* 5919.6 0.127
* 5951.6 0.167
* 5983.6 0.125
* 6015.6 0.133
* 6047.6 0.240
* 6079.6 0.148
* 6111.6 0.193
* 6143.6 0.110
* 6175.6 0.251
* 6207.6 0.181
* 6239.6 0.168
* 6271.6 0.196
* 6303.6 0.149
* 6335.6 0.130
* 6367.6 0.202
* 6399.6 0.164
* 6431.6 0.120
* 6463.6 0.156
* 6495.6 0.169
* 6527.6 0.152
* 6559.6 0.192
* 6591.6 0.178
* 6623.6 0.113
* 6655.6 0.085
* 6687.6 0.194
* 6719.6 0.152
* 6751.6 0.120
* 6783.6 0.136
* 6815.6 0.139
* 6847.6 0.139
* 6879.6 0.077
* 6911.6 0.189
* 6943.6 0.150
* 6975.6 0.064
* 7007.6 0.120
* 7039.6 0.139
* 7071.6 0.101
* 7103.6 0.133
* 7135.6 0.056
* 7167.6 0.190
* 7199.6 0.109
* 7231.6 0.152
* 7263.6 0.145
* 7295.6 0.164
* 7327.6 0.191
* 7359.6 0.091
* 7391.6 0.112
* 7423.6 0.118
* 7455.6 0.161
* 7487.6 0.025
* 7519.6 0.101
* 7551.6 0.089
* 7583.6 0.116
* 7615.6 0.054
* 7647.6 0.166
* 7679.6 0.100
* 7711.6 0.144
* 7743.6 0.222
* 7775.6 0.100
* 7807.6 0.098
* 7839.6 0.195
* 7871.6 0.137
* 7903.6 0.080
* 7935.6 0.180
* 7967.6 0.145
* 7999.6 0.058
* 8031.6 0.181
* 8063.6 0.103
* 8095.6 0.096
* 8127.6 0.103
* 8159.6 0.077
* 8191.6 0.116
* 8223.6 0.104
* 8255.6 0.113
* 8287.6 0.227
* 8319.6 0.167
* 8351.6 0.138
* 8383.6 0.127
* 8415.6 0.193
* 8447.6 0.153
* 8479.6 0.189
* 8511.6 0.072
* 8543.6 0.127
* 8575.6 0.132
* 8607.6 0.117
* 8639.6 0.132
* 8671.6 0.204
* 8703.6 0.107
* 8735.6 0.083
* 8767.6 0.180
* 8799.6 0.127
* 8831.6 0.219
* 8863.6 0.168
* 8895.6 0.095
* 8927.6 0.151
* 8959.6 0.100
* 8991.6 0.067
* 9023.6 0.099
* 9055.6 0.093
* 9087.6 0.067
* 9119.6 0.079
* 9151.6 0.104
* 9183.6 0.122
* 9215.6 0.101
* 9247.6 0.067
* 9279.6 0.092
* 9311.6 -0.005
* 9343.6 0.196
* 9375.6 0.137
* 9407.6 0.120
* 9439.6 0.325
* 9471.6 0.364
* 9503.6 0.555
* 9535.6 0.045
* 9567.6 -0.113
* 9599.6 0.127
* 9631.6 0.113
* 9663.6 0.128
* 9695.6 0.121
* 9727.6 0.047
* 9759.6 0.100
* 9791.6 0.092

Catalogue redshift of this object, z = 1.55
